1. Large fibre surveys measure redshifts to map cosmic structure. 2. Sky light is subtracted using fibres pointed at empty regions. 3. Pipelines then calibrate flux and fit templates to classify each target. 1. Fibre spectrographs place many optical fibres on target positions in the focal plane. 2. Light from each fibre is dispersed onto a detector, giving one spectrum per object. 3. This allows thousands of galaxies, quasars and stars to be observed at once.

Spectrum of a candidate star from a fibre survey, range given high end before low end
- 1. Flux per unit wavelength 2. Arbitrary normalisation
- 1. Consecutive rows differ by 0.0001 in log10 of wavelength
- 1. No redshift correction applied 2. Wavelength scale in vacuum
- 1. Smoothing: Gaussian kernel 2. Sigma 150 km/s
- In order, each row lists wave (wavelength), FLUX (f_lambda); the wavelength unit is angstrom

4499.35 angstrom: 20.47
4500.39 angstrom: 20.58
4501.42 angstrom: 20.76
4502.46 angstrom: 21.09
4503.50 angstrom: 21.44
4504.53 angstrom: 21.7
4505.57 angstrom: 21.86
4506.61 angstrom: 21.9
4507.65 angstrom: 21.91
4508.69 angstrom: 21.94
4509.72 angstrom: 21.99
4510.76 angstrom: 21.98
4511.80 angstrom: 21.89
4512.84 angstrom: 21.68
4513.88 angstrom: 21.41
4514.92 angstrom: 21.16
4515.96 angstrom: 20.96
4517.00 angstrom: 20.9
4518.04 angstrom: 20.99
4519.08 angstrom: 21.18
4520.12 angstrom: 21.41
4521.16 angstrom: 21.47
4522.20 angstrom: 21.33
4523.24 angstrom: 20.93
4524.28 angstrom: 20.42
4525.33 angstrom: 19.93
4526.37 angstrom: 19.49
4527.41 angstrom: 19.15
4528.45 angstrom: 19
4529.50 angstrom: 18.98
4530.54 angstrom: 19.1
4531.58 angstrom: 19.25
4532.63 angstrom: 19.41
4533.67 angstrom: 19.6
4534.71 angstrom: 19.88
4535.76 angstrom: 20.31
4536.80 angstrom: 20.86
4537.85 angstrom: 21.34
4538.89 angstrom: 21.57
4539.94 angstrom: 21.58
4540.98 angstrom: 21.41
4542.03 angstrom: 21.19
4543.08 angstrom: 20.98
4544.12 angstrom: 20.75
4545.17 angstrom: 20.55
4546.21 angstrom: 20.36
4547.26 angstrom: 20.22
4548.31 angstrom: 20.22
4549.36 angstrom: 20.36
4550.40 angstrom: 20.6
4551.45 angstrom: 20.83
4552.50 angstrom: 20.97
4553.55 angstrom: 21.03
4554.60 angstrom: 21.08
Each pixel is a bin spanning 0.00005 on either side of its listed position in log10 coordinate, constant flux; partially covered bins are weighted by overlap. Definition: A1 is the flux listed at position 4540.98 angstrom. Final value 21.41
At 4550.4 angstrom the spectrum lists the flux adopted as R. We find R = 20.6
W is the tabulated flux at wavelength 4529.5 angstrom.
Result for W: 18.98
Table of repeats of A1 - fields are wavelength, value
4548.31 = 20.22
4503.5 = 21.44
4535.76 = 20.31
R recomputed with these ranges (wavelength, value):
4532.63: 19.41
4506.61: 21.9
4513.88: 21.41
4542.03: 21.19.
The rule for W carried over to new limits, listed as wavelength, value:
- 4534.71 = 19.88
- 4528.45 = 19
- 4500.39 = 20.58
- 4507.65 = 21.91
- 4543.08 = 20.98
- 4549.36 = 20.36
